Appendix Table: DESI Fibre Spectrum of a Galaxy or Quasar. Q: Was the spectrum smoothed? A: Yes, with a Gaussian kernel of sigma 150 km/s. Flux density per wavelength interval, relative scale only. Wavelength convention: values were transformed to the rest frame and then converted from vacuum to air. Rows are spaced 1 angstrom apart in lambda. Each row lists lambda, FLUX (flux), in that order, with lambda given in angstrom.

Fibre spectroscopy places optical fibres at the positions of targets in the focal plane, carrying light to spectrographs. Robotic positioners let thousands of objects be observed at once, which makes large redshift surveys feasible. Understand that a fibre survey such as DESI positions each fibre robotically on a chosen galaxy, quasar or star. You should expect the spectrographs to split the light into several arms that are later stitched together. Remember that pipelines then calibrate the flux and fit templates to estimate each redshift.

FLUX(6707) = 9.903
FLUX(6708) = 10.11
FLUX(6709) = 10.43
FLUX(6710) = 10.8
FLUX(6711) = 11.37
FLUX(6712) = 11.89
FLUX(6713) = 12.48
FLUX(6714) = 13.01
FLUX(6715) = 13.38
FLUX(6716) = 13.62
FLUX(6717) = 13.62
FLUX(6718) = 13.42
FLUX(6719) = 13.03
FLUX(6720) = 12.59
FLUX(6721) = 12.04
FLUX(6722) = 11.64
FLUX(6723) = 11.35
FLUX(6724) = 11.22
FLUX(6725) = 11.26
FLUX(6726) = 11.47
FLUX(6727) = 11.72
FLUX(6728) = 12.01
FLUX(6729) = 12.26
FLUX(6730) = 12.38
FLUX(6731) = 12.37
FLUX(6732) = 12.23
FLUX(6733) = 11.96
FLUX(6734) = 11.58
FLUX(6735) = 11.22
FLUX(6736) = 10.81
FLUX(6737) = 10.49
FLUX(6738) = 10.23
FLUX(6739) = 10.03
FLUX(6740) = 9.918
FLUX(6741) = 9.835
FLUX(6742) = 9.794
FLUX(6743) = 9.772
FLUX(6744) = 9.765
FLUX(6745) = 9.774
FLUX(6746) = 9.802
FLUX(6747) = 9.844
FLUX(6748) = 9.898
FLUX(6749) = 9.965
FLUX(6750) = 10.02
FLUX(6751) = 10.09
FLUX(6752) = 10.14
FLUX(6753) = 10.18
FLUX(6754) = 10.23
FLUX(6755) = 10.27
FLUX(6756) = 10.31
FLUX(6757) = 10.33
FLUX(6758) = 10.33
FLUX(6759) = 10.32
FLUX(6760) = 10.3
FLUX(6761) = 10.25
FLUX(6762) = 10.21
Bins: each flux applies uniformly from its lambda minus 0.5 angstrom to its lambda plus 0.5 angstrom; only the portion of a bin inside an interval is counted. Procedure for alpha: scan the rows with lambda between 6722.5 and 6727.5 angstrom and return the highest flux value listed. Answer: 11.72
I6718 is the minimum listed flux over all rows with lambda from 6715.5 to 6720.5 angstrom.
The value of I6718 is 12.59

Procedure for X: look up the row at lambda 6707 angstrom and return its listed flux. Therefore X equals 9.903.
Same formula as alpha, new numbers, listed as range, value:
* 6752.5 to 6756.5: 10.31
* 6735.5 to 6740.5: 10.81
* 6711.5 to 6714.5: 13.01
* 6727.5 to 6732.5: 12.38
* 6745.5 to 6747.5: 9.844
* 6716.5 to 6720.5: 13.62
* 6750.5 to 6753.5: 10.18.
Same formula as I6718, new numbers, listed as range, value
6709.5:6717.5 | 10.8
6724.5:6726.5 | 11.26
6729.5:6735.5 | 11.22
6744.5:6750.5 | 9.774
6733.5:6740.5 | 9.918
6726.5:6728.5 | 11.72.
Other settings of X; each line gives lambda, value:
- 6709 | 10.43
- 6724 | 11.22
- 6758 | 10.33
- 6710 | 10.8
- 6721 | 12.04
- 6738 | 10.23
